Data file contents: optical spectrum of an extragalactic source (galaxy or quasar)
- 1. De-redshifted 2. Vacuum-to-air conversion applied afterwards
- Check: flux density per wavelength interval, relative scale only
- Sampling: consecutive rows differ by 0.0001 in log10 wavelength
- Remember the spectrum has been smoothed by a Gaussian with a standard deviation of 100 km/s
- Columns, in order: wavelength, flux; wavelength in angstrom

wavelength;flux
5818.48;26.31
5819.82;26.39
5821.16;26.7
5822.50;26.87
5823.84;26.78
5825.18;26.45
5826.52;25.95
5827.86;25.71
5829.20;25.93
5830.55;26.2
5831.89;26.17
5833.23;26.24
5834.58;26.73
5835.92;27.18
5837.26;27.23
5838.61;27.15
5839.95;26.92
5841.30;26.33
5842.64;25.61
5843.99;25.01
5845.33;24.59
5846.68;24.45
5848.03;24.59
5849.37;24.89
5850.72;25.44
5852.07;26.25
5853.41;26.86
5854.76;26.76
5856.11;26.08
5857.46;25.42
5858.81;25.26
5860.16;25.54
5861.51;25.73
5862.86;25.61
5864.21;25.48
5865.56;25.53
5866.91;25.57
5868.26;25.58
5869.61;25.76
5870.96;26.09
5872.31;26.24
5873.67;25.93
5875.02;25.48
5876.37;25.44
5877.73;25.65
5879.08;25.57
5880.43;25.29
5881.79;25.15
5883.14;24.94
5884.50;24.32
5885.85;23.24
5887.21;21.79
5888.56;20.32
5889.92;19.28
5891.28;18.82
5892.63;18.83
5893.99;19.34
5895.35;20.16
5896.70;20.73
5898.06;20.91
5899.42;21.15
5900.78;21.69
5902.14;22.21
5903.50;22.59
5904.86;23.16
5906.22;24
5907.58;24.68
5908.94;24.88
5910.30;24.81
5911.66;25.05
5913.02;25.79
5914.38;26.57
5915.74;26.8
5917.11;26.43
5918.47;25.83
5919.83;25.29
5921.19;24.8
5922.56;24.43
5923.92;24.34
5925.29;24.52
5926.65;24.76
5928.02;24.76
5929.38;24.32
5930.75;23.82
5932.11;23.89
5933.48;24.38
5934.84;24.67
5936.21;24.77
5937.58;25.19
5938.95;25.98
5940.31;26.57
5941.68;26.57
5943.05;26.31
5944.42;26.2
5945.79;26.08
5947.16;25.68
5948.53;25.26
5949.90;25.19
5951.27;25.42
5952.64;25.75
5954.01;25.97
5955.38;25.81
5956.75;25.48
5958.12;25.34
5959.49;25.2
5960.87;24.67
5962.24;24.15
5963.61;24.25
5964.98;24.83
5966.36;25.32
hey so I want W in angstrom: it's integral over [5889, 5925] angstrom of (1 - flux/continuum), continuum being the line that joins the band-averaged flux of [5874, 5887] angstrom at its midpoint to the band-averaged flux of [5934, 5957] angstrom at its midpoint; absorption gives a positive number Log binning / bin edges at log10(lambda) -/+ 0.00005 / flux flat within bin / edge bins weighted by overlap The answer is 3.0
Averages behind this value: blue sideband 24.9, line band 23.2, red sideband 25.7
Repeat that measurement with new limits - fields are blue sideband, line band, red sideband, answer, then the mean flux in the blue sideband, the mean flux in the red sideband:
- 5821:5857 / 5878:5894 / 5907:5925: 2.00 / 26.1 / 25.3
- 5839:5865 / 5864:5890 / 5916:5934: 0.63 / 25.6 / 24.8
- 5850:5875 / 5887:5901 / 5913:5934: 2.88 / 25.8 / 25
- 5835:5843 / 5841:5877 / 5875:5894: -0.78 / 26.8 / 22.9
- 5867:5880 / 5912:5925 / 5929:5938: -0.42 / 25.7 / 24.4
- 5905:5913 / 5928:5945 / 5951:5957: 0.09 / 24.7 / 25.7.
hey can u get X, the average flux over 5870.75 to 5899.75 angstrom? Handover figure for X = 22.9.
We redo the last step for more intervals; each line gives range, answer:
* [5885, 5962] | 24.1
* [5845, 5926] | 24.3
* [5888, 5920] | 22.9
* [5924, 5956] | 25.3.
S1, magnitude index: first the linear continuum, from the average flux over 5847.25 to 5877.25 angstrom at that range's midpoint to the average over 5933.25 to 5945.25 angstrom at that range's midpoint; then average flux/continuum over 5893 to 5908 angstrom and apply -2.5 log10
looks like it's 0.18 mag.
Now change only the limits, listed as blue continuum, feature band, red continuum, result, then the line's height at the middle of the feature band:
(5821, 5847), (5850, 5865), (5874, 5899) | -0.054 mag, 24.6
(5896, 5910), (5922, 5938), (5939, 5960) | 0.000 mag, 24.5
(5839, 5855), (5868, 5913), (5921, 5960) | 0.095 mag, 25.5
